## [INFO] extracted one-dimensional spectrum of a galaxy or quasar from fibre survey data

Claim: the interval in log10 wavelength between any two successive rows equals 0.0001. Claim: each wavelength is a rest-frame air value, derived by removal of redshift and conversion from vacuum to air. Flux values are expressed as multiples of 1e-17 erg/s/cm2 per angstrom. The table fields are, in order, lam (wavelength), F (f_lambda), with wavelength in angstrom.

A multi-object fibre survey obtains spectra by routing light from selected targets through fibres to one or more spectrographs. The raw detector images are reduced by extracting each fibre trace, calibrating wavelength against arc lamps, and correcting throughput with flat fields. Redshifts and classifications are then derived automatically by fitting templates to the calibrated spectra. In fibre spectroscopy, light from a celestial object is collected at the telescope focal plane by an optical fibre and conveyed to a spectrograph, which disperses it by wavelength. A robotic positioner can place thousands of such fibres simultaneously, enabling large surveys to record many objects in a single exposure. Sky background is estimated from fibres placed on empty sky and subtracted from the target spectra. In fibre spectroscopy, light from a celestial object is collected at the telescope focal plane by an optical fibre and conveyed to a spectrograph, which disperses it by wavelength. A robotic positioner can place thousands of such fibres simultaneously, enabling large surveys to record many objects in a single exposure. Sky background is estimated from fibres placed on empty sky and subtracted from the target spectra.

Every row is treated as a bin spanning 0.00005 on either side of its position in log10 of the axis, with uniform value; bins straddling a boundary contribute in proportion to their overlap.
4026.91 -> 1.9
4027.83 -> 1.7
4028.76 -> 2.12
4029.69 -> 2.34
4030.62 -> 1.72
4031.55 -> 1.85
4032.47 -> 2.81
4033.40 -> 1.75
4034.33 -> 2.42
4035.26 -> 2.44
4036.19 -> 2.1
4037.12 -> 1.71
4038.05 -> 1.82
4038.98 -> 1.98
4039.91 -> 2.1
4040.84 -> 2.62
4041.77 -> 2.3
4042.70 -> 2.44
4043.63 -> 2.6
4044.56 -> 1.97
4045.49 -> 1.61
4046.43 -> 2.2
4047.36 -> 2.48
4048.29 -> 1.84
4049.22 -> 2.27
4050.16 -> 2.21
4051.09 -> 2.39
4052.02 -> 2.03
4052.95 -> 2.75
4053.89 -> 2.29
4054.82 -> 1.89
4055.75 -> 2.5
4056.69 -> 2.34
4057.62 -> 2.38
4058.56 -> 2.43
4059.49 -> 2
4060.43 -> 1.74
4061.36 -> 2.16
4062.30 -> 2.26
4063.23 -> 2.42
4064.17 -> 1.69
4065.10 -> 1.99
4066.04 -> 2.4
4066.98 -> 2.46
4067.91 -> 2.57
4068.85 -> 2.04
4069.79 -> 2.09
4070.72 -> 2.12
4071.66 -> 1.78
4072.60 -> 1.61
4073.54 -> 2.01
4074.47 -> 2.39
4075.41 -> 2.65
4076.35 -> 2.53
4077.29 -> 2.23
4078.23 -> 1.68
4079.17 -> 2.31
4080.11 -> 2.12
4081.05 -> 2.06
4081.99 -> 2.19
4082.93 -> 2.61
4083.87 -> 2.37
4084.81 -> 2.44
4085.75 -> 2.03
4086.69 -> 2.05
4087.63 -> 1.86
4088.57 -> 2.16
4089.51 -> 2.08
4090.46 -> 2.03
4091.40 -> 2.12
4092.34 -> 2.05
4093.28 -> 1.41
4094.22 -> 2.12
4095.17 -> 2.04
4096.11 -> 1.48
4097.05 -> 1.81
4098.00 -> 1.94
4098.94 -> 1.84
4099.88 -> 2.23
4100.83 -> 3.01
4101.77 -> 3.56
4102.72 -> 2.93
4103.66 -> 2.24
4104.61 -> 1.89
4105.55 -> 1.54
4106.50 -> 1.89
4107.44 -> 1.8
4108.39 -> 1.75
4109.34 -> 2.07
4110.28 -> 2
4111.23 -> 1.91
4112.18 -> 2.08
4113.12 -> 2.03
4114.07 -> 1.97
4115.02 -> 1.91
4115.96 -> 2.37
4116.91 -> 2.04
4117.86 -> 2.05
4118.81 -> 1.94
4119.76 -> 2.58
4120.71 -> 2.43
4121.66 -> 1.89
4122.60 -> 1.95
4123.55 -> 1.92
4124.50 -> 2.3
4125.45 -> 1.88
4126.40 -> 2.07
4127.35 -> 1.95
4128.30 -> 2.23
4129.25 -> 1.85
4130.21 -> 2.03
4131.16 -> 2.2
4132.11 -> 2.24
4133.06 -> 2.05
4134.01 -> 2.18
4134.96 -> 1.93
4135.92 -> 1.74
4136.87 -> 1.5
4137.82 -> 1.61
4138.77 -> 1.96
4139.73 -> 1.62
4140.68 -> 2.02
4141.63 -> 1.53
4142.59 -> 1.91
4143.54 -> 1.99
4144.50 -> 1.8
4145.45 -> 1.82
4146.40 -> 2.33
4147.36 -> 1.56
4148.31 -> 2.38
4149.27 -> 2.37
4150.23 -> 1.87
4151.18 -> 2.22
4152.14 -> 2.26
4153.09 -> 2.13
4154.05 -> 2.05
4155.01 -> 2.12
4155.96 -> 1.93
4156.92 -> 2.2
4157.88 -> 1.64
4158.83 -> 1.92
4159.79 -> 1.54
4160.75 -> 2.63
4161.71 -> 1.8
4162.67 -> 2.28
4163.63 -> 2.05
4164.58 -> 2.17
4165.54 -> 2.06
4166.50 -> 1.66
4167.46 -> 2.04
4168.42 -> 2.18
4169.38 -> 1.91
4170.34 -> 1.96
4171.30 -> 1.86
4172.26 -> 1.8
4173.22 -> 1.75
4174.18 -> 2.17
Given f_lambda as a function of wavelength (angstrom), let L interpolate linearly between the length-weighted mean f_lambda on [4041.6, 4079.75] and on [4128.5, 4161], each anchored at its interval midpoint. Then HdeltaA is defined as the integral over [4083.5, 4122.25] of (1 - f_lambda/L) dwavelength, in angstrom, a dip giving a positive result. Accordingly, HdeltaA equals -0.23 angstrom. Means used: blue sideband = 2.2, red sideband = 1.97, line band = 2.1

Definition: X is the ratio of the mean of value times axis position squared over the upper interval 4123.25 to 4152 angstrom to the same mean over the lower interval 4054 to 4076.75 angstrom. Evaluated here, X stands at 0.93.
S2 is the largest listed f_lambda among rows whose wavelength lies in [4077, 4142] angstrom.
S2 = 3.56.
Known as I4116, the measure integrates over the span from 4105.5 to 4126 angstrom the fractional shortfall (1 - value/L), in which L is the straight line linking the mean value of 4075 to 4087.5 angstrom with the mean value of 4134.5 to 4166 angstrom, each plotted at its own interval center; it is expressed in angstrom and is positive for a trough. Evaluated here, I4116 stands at 0.8 angstrom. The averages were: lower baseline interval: 2.24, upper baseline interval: 1.97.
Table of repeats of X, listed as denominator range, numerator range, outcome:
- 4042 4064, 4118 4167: 0.94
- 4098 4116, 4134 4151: 0.90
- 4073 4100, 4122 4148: 0.95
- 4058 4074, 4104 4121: 0.98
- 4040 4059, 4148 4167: 0.96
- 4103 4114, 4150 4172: 1.06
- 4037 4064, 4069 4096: 0.97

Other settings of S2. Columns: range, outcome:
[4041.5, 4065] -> 2.75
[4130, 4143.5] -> 2.24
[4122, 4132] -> 2.3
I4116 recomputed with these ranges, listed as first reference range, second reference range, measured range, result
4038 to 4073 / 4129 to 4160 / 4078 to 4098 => 0.49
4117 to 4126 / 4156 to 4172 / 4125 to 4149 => 1.42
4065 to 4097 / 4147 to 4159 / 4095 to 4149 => 1.36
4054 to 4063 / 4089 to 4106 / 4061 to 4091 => 0.01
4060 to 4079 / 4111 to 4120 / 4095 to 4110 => -0.20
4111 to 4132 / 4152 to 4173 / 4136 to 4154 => 0.86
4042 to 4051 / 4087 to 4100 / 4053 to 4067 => -0.57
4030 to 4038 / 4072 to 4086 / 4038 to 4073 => -0.57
